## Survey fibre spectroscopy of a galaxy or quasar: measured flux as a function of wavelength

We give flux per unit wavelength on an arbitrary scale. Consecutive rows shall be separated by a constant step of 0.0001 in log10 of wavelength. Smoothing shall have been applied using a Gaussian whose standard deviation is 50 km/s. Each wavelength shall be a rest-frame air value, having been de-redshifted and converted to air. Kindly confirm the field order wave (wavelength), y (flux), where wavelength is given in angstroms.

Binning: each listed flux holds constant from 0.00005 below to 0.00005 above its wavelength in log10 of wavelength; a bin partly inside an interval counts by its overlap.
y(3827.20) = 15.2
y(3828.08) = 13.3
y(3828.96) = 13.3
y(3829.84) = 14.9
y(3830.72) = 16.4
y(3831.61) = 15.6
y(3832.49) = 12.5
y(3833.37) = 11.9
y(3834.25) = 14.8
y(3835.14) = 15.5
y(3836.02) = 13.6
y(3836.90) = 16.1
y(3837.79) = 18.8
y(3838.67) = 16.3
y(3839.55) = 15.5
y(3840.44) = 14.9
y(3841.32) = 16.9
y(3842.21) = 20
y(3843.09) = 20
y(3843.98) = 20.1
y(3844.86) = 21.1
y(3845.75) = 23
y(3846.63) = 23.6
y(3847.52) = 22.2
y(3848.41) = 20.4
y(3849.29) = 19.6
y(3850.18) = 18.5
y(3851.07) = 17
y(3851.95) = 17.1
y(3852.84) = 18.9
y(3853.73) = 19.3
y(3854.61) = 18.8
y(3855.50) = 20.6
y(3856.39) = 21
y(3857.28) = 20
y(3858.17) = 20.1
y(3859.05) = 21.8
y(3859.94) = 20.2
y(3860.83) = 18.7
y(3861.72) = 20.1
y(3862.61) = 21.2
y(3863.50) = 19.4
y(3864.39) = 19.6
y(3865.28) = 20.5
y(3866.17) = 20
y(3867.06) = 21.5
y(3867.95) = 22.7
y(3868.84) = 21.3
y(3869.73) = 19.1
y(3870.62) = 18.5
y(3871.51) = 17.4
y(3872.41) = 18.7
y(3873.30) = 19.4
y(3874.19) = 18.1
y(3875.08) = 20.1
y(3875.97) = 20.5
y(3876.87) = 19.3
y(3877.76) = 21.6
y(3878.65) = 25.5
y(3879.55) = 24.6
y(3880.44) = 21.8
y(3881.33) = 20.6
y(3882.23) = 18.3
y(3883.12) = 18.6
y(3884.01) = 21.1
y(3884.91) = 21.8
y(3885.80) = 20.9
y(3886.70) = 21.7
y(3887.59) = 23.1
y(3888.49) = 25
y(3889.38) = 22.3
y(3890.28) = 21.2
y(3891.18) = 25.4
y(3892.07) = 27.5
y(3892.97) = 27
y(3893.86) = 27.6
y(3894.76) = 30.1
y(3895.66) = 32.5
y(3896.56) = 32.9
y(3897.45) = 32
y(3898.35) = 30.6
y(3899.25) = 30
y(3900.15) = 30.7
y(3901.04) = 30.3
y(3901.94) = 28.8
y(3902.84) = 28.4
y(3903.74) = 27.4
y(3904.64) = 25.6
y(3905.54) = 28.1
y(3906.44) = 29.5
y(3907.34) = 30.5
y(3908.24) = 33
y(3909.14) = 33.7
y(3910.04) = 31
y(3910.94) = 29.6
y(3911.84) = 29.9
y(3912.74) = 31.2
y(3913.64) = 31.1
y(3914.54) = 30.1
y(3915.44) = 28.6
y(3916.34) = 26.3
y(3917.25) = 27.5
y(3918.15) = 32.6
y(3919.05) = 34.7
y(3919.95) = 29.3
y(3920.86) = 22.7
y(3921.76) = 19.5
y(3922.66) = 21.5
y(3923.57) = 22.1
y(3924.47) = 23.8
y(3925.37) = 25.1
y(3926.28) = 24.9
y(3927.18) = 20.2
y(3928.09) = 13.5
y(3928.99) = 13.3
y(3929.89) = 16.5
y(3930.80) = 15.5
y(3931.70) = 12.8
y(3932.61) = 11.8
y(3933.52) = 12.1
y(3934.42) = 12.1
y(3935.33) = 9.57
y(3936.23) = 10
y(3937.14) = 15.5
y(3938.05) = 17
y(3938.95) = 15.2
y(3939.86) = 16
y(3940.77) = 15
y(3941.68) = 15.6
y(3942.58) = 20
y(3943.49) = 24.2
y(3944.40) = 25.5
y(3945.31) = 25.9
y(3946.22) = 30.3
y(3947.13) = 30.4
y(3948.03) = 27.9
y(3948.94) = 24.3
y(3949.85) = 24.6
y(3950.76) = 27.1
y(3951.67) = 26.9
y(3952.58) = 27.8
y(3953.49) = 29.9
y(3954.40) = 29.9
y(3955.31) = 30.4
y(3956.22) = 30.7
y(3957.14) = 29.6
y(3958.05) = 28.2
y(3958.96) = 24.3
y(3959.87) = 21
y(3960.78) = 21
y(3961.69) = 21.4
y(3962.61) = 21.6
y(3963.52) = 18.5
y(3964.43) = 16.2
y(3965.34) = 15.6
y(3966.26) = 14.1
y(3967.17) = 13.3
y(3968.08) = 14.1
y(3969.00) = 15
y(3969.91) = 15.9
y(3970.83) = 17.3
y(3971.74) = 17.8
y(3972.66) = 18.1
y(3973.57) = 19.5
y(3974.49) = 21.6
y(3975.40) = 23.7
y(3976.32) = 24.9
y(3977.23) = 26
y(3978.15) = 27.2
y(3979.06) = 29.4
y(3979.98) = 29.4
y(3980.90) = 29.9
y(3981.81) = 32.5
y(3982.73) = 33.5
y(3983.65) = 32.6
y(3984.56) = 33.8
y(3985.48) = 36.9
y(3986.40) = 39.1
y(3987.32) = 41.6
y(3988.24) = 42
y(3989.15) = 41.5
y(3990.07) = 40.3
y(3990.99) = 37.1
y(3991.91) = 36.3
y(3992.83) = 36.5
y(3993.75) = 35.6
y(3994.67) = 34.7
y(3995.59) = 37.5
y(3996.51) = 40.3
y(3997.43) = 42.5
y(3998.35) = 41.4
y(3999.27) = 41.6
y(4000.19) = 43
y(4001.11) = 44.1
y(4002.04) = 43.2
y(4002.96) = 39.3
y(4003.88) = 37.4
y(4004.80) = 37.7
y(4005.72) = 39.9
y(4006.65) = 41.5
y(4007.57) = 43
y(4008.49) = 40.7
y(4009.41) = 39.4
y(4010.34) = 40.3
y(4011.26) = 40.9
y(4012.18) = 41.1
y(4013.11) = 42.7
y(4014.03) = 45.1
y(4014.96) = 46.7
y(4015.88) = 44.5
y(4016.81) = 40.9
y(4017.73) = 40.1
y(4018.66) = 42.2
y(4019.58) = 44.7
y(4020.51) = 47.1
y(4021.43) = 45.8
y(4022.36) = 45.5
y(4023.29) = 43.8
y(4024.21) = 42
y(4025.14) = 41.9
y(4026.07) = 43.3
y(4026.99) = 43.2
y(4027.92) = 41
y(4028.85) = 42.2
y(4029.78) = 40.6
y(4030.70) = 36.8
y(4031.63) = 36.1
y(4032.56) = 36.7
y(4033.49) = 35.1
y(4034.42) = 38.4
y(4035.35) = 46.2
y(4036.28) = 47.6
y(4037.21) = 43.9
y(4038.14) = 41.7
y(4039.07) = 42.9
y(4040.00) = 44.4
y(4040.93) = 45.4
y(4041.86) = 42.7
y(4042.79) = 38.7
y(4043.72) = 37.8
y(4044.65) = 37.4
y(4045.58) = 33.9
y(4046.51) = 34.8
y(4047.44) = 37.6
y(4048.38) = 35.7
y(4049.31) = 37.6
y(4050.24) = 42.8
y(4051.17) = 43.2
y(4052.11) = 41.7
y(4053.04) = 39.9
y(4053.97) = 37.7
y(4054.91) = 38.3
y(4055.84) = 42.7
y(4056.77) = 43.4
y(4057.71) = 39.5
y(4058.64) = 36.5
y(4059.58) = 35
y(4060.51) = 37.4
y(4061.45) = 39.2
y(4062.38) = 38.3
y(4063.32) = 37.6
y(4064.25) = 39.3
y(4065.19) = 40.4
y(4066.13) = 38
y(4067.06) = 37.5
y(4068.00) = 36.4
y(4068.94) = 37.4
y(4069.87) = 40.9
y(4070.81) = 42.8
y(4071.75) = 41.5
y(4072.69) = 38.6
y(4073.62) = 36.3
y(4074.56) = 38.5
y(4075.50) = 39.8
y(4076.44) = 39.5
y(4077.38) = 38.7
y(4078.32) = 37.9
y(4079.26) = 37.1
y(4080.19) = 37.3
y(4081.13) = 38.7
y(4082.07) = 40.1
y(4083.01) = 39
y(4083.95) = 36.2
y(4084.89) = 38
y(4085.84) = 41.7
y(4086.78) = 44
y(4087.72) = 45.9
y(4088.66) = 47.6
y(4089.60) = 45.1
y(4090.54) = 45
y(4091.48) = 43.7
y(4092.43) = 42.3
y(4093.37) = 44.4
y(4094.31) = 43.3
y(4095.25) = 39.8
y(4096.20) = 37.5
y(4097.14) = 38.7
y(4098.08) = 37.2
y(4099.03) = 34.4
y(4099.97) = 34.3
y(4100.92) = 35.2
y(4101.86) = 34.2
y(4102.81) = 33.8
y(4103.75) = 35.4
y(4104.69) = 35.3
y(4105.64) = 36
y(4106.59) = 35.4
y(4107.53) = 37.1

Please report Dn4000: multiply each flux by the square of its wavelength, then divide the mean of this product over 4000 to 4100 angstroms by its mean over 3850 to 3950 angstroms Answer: 1.91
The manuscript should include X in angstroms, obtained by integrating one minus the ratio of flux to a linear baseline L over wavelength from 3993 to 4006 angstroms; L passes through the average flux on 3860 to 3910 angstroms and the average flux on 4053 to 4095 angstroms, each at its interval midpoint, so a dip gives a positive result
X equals -2.3 angstroms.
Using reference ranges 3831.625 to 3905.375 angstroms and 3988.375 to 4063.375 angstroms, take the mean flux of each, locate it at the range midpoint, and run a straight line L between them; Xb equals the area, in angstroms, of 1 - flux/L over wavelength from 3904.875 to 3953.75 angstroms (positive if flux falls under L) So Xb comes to 8.90 angstroms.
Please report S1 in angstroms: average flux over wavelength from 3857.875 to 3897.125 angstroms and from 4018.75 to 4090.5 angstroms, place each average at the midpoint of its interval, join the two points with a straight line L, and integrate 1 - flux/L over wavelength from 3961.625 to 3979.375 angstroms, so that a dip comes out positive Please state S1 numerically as 6.9 angstroms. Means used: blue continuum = 22.1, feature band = 19.4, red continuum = 40.3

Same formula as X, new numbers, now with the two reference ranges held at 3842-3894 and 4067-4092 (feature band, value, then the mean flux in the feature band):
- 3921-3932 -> 2.9 angstroms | 19.3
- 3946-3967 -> 3.1 angstroms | 24.6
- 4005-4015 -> -2.3 angstroms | 41.6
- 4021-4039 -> -3.0 angstroms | 41.7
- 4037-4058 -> -1.6 angstroms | 40.1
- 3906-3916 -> -2.4 angstroms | 30.7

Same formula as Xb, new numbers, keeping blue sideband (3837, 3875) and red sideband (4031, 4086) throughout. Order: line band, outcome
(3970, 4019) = -4.1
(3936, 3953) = 3.6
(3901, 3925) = -3.2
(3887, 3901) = -2.8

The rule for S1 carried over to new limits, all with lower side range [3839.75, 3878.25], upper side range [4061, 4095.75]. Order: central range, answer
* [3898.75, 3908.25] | -2.1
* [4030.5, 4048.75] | -1.6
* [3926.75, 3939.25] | 6.0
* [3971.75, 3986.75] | 1.4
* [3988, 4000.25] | -2.6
